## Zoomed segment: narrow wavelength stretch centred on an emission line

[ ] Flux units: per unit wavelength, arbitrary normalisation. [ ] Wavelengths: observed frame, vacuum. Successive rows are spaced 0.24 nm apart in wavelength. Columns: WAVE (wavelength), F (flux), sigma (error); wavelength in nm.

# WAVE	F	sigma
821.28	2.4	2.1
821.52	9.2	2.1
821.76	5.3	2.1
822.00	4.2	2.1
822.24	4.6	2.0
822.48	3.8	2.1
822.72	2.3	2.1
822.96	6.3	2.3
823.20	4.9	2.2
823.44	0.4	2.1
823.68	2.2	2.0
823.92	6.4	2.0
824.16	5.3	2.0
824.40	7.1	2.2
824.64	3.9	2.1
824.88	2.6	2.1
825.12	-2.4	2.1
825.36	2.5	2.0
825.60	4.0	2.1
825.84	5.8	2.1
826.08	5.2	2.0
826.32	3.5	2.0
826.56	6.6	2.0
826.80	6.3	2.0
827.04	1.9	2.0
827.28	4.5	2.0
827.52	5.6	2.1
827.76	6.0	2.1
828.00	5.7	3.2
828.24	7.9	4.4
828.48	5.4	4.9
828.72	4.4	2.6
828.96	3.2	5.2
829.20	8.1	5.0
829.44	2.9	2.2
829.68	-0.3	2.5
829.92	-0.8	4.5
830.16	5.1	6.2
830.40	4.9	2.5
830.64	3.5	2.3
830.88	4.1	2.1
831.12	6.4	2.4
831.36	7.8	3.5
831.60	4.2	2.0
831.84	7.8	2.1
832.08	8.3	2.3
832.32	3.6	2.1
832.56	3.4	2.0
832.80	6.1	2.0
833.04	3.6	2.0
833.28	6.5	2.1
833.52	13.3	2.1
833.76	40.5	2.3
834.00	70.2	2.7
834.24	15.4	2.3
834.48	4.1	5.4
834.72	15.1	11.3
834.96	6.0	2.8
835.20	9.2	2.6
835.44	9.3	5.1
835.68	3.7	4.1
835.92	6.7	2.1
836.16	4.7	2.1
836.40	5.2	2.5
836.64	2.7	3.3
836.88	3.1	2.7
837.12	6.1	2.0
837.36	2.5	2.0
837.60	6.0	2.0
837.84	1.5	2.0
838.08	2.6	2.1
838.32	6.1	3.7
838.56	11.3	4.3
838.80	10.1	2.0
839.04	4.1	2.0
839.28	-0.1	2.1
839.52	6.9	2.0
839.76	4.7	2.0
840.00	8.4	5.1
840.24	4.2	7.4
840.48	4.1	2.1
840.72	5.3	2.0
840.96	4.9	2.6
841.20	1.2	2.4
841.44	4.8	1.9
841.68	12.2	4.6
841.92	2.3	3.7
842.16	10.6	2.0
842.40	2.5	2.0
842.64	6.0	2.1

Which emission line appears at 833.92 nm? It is H-beta 4861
